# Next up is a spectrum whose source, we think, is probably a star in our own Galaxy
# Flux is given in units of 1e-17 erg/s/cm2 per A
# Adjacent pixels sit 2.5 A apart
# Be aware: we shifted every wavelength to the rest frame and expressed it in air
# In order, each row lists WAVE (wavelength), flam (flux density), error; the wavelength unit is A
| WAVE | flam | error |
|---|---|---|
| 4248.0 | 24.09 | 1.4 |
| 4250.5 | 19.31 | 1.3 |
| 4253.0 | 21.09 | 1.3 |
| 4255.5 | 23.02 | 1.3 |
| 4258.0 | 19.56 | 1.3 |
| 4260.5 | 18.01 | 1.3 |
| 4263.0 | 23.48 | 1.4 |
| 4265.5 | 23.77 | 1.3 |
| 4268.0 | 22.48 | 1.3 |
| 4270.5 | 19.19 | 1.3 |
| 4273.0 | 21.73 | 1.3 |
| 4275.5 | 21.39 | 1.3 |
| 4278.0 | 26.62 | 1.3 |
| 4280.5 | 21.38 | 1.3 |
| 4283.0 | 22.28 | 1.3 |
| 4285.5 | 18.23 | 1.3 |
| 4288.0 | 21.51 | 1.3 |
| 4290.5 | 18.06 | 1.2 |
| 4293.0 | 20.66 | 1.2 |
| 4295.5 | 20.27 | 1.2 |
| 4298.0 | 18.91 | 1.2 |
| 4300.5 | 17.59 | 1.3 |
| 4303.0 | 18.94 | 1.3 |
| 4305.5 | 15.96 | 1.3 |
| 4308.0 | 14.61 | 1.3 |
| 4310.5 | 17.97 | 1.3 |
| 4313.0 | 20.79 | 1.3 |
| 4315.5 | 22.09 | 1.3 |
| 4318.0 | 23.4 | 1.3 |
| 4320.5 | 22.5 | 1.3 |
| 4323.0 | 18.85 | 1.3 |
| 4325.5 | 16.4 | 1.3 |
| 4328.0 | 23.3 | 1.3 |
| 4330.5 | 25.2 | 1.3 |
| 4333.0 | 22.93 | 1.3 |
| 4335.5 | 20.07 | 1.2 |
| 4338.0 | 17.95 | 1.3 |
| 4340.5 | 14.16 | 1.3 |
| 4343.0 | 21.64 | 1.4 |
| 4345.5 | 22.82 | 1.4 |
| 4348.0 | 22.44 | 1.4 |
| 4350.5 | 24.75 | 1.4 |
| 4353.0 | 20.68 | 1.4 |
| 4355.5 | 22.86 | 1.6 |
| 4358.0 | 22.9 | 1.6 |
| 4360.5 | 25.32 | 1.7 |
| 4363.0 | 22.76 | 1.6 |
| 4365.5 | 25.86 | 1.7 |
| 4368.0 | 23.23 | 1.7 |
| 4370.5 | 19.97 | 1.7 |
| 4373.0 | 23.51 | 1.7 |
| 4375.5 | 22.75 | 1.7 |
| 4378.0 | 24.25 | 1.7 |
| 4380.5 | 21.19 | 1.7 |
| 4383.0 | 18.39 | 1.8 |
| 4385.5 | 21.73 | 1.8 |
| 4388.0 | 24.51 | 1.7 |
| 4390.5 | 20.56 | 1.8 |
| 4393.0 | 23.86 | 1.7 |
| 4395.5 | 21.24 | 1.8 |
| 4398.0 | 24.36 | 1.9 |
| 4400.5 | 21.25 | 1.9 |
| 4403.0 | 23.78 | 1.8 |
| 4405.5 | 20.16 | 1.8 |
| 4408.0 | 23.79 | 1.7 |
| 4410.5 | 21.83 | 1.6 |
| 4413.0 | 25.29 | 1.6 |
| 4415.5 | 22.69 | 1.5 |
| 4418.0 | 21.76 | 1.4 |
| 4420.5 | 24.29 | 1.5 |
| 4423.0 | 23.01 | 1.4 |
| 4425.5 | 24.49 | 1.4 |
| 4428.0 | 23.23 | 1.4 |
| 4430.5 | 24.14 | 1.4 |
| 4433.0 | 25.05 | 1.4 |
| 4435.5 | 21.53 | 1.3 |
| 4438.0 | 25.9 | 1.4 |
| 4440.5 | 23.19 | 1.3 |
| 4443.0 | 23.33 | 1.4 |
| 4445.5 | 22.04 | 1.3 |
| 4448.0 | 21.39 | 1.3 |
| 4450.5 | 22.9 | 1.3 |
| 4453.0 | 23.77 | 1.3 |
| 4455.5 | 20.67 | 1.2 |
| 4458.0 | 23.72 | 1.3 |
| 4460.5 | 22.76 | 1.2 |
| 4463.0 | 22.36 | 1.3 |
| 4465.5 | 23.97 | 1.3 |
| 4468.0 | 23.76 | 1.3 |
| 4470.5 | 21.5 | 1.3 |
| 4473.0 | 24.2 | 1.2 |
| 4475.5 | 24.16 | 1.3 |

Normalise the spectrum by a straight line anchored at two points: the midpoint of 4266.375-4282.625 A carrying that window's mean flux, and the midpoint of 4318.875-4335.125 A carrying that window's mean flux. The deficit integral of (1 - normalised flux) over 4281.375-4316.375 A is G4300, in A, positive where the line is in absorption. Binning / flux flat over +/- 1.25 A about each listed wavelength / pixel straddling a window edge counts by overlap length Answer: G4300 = 4.4 A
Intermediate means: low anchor 22.2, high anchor 21.5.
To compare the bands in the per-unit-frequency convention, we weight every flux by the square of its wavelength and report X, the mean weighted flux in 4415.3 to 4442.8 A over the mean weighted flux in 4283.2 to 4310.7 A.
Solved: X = 1.35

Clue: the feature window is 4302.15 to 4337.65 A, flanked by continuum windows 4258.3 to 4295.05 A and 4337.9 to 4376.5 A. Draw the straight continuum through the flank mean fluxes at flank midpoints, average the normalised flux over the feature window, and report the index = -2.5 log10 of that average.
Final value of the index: 0.084 mag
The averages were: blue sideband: 21.3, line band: 20.2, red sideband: 22.2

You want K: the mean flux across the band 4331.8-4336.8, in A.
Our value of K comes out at 21.5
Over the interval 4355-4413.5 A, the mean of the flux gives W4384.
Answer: 22.7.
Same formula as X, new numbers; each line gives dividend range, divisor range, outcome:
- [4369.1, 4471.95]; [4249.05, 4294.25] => 1.15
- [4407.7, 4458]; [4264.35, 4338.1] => 1.20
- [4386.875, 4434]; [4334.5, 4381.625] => 1.07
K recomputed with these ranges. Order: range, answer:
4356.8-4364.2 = 23.7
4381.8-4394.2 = 21.8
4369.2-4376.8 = 22.1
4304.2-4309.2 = 15.3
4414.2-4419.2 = 22.3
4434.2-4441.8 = 23.5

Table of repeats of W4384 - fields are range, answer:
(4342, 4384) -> 22.7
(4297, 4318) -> 18.7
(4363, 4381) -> 23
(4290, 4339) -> 19.9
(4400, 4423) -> 22.8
